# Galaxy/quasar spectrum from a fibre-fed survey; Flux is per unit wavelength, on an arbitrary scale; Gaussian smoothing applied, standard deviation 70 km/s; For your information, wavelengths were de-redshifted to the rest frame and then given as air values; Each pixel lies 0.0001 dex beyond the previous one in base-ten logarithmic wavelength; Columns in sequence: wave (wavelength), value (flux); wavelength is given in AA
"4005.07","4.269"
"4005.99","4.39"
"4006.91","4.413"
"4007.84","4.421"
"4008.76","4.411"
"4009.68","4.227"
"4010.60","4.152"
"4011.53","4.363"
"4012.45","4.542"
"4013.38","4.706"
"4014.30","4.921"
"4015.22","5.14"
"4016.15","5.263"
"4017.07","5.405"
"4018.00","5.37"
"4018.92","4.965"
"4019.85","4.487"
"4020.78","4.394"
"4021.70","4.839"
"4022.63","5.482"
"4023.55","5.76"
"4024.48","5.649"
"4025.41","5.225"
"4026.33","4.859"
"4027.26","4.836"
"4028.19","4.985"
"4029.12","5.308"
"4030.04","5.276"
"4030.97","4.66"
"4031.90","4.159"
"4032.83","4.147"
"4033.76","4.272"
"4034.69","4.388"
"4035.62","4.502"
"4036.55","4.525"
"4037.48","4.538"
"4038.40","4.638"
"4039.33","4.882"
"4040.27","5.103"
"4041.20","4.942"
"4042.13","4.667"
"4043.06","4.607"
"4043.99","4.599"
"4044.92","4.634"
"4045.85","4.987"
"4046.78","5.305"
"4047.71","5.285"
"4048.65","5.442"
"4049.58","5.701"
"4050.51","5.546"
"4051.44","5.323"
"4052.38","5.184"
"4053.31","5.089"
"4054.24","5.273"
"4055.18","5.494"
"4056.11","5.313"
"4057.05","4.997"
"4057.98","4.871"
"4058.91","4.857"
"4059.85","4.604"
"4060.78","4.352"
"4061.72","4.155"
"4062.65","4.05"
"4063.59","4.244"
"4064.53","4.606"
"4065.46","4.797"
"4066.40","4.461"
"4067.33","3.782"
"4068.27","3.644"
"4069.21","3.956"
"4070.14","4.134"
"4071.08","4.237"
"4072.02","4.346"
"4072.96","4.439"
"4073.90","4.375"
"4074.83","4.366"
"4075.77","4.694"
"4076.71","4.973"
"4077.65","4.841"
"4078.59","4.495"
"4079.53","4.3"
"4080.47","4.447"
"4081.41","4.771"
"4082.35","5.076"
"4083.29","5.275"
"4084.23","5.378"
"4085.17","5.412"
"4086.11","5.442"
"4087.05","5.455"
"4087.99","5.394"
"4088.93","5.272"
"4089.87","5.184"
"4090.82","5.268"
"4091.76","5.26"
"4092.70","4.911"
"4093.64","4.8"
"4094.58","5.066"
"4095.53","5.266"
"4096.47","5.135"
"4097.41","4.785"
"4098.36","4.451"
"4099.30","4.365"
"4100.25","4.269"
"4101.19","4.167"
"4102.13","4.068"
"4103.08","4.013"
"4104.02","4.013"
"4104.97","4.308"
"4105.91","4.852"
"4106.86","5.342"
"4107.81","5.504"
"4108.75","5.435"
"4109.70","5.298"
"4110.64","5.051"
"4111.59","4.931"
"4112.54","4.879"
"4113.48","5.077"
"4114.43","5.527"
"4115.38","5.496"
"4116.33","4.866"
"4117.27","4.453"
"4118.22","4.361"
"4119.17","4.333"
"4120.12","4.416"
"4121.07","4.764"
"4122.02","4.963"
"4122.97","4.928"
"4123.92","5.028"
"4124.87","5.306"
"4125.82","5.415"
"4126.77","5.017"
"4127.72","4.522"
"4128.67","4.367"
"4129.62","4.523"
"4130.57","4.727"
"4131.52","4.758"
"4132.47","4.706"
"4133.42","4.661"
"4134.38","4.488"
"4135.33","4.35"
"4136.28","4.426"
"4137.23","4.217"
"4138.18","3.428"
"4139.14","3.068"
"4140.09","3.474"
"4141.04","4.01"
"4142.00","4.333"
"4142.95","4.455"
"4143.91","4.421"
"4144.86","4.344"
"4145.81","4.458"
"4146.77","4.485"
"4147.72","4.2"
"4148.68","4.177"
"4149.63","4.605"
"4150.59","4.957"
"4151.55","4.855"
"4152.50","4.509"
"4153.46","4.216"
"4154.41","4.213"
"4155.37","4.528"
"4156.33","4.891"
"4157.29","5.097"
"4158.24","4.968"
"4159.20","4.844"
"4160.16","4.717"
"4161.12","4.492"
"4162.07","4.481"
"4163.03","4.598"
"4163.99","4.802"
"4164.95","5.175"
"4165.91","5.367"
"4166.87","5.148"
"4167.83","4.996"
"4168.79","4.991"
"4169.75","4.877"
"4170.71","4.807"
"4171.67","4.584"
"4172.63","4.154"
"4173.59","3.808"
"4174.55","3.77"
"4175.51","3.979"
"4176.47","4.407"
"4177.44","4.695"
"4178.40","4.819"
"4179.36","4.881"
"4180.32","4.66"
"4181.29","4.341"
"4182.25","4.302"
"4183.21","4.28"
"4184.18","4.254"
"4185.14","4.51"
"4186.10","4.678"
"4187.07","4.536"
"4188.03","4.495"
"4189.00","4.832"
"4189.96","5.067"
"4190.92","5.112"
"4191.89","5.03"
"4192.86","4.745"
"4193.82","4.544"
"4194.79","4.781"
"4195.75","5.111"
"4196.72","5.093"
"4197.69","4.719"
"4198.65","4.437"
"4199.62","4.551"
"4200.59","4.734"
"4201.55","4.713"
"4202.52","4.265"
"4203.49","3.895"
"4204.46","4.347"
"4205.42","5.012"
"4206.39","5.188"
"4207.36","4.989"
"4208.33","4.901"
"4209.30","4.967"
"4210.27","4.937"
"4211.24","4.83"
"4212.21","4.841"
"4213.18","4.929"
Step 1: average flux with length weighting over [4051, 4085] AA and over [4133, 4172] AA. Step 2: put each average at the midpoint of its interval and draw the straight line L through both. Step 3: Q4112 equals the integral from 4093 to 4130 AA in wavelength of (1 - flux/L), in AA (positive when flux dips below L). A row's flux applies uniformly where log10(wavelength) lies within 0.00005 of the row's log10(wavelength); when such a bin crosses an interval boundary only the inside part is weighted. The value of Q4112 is -1.76 AA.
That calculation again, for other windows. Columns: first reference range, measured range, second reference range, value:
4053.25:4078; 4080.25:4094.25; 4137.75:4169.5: -1.9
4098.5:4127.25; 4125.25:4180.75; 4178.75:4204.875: 2.1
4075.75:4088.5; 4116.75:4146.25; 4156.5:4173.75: 2.5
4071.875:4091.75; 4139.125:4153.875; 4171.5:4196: 1.1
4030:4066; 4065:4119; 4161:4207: -0.1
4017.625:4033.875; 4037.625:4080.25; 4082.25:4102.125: 2.2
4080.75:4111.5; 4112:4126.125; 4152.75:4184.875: -0.2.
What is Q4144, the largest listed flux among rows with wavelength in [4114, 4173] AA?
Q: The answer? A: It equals 5.527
